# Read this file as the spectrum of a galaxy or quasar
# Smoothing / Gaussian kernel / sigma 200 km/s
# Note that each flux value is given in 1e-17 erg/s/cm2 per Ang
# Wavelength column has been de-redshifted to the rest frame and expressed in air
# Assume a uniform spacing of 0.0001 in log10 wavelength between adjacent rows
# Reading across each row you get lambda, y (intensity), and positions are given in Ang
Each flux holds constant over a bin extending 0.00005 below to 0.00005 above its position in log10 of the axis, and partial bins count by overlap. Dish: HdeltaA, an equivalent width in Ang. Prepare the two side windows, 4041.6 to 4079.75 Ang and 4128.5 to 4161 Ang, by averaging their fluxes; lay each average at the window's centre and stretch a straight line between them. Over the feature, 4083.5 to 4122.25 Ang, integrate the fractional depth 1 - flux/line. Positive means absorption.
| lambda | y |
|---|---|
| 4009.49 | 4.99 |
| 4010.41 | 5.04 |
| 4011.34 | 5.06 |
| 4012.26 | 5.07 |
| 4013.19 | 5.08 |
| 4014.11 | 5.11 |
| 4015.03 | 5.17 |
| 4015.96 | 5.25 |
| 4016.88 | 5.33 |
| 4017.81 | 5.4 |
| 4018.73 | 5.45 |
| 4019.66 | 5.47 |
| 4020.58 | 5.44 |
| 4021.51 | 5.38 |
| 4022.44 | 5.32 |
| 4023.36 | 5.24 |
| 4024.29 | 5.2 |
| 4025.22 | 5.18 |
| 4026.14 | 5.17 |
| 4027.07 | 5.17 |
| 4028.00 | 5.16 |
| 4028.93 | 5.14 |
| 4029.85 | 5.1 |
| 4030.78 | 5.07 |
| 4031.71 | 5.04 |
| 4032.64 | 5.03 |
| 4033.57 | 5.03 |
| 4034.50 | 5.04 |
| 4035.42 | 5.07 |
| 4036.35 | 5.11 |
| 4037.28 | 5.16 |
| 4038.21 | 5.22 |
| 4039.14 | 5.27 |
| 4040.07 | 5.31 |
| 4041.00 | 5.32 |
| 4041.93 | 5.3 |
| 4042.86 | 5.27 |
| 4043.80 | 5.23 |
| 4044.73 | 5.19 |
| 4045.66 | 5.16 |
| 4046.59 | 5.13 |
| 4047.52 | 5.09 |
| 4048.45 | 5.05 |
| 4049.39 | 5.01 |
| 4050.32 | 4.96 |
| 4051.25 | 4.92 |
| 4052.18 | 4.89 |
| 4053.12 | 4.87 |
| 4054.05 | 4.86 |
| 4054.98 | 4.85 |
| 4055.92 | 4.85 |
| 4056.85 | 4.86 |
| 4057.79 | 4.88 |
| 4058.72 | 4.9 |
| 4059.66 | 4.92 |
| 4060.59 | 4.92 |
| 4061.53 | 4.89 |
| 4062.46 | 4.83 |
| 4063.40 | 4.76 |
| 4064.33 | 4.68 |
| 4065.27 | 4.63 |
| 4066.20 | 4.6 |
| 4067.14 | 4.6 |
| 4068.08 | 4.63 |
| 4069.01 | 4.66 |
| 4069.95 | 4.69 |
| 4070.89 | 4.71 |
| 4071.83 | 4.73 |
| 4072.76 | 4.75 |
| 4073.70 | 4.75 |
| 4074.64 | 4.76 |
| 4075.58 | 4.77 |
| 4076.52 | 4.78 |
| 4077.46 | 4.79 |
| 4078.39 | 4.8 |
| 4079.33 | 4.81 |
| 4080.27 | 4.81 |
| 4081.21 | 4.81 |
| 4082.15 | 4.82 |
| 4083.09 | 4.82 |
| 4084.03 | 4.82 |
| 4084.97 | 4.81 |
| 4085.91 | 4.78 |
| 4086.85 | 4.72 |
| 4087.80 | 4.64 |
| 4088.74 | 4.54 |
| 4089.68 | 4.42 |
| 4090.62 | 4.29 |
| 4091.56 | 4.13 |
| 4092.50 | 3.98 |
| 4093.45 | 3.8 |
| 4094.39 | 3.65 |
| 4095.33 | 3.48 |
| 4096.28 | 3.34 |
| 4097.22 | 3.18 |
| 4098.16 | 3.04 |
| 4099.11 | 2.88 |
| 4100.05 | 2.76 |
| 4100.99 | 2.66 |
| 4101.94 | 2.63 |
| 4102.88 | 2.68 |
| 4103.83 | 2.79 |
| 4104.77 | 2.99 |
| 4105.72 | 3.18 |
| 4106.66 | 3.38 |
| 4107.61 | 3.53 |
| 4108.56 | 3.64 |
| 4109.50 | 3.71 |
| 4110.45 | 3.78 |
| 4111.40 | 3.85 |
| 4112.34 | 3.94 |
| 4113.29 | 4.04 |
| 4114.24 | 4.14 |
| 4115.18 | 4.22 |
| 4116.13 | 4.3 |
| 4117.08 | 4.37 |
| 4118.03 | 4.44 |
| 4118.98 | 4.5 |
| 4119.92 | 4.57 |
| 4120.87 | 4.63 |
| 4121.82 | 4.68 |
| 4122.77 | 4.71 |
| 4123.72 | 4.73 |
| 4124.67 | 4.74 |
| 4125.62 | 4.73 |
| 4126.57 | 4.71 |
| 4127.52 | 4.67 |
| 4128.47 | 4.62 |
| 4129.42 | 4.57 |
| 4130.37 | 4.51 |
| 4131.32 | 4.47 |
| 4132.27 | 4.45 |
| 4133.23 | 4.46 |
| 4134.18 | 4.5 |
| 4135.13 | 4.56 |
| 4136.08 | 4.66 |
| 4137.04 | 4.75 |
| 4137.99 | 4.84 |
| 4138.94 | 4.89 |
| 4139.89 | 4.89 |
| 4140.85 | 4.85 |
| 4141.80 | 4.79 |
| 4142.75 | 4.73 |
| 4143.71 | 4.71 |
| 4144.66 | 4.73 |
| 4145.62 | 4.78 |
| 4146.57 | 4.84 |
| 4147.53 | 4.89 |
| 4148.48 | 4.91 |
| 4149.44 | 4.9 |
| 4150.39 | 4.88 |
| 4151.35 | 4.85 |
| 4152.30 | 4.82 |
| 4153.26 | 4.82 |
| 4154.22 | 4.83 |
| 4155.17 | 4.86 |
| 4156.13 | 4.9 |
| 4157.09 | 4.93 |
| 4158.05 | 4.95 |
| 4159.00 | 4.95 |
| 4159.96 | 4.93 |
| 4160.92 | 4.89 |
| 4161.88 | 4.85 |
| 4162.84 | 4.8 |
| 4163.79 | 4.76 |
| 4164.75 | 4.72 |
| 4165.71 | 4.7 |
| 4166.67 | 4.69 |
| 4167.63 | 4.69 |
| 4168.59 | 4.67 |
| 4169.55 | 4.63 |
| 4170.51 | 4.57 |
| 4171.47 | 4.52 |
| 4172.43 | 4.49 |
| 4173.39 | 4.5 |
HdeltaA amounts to 7.8 Ang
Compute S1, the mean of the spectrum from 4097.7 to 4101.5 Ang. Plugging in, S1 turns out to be 2.83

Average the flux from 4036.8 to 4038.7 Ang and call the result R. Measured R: 5.19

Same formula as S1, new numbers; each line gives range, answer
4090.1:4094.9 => 3.97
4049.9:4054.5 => 4.9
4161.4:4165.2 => 4.79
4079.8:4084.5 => 4.82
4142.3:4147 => 4.75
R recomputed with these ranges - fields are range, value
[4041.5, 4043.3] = 5.29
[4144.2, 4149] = 4.83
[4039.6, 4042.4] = 5.31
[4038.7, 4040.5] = 5.29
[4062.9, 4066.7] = 4.67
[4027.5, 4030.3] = 5.14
